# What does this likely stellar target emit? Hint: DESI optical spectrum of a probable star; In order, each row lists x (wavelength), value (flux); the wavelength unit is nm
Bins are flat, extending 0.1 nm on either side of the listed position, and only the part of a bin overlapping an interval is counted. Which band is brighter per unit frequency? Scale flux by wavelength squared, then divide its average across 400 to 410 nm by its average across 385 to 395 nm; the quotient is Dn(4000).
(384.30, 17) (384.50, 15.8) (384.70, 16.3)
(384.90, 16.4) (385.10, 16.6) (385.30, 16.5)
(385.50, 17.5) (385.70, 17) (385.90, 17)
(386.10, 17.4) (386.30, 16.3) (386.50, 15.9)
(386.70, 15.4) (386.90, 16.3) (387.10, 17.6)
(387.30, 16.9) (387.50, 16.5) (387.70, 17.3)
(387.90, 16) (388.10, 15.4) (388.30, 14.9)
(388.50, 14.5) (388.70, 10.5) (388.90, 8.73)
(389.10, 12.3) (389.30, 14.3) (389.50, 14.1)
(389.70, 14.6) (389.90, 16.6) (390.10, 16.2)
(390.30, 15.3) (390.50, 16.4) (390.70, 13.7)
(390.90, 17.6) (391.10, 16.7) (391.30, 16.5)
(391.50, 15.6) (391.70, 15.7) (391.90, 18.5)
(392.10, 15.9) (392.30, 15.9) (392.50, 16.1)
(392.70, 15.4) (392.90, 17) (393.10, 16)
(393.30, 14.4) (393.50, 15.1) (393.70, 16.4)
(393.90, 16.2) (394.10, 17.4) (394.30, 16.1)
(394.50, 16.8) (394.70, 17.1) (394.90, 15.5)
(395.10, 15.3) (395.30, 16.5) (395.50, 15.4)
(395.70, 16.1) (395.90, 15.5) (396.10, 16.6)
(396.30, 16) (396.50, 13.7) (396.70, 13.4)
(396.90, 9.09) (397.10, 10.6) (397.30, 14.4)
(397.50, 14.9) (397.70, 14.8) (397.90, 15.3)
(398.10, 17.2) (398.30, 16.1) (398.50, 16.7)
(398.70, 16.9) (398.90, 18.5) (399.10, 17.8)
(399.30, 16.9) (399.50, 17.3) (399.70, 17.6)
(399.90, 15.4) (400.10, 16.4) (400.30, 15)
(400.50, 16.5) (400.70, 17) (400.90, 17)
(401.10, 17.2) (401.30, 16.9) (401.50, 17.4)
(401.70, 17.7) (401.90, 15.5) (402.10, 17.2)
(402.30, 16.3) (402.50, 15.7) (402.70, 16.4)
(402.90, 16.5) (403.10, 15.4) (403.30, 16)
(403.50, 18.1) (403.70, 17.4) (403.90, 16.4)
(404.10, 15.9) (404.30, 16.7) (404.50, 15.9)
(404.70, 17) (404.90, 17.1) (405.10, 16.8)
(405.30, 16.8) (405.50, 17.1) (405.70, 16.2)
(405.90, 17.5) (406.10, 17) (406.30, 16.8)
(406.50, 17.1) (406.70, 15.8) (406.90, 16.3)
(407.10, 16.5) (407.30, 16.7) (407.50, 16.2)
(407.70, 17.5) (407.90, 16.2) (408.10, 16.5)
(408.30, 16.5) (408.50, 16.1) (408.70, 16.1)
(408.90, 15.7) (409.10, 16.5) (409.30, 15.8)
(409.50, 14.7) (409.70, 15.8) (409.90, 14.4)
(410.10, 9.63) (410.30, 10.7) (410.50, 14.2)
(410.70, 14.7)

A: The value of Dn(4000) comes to 1.12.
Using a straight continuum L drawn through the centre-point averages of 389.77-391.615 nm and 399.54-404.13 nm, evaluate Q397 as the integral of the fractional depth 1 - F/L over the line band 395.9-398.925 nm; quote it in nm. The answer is 0.276 nm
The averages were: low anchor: 16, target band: 14.9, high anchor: 16.6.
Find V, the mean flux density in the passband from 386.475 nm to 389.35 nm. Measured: 14.8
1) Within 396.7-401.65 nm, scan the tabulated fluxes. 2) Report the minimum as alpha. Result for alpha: 9.09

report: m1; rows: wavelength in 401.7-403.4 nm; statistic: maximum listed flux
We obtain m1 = 17.2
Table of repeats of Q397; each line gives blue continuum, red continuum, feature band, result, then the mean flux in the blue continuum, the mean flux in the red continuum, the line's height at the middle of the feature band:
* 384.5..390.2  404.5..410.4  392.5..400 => 0.005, 15.5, 16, 15.7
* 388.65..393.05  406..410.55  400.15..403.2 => -0.206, 15.2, 15.6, 15.5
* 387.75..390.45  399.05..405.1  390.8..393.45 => -0.262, 14.2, 16.6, 14.8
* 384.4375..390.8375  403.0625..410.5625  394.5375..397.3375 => 0.184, 15.5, 16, 15.7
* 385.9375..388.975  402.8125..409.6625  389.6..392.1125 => -0.082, 15.4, 16.5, 15.6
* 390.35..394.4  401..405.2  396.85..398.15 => 0.204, 16.1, 16.6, 16.4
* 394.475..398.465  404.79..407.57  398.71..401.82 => -0.256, 15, 16.7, 15.7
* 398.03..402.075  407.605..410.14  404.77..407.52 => -0.123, 16.9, 15.6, 16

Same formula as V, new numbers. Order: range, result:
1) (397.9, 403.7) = 16.7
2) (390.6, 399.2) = 15.7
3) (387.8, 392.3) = 15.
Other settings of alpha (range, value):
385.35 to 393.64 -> 8.73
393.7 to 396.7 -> 13.4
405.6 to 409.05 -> 15.7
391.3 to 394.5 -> 14.4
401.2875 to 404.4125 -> 15.4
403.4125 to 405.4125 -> 15.9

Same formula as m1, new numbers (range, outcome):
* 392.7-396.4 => 17.4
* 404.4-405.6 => 17.1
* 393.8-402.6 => 18.5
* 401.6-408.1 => 18.1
